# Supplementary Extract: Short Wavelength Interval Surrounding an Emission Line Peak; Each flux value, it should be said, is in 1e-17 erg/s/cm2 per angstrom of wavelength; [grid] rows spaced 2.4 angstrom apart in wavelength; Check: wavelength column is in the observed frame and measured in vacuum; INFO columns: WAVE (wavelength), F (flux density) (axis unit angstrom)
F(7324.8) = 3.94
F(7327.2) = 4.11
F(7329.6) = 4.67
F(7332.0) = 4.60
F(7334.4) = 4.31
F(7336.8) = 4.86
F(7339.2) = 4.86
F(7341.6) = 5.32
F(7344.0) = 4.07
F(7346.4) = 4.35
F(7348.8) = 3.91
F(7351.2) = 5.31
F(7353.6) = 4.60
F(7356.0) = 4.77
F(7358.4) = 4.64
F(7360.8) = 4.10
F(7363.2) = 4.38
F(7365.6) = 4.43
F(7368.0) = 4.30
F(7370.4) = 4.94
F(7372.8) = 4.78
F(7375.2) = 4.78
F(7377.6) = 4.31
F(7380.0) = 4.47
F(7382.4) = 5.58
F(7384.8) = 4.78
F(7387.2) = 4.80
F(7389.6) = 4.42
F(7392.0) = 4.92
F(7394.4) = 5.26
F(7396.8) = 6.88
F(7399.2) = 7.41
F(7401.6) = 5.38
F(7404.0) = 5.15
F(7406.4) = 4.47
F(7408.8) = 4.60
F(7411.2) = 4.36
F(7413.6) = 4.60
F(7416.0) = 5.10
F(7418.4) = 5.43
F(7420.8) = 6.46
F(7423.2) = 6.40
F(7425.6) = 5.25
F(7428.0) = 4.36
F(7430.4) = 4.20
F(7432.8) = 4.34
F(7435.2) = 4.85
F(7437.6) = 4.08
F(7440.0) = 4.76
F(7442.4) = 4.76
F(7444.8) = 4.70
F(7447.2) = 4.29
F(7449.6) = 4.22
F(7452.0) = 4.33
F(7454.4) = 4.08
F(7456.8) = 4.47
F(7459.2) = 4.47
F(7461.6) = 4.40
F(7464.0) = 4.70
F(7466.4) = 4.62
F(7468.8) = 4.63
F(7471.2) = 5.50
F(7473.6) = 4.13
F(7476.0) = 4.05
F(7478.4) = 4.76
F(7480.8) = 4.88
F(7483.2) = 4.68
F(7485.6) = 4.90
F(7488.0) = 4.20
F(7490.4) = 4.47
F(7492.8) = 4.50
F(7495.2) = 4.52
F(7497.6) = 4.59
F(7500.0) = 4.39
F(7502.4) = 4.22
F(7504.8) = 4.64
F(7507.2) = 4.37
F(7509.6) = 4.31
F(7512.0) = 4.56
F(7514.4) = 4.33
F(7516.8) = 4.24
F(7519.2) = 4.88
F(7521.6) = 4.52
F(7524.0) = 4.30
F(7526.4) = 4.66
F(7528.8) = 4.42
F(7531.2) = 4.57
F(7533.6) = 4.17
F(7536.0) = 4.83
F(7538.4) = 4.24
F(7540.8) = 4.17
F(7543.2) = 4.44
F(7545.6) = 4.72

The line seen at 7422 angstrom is [N II] 6583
